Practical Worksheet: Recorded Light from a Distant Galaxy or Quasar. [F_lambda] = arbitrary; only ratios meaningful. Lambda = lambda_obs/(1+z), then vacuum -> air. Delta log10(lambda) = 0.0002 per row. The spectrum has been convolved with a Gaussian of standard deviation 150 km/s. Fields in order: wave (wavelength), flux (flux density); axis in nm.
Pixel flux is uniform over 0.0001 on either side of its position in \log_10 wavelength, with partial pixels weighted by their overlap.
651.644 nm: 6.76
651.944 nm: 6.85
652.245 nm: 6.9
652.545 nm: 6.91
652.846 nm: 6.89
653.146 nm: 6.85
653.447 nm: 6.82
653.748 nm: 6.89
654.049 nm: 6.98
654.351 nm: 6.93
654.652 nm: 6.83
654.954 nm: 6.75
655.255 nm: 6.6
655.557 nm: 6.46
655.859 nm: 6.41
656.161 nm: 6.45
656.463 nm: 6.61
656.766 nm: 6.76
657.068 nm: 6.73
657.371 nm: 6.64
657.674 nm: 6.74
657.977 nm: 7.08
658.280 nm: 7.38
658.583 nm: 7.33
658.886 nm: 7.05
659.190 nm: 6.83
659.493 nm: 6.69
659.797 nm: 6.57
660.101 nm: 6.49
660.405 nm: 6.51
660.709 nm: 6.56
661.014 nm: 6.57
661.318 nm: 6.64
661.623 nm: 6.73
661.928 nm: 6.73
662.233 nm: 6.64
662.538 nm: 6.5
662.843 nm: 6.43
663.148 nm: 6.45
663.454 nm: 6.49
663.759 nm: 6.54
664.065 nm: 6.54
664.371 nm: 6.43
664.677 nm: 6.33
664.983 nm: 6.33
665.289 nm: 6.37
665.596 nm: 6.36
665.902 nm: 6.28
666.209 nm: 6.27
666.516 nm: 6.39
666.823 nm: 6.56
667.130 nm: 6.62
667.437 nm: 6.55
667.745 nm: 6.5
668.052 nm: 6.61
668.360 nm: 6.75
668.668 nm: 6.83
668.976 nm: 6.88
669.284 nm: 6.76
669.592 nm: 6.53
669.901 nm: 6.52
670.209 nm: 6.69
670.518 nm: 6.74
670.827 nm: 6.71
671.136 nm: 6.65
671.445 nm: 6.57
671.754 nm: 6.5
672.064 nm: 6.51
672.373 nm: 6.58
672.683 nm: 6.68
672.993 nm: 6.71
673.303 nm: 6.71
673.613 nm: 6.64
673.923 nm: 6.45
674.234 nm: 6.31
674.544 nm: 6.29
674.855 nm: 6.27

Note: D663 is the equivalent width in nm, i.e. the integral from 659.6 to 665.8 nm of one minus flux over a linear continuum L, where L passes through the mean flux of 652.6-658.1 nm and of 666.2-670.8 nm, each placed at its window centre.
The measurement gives 0.16 nm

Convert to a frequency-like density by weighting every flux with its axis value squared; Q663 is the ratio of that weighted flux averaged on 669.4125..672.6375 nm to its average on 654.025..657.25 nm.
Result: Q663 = 1.0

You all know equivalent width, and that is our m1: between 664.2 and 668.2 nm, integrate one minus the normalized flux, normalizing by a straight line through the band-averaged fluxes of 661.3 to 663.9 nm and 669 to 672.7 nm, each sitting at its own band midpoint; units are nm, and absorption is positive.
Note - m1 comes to 0.10 nm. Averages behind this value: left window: 6.57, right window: 6.63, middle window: 6.43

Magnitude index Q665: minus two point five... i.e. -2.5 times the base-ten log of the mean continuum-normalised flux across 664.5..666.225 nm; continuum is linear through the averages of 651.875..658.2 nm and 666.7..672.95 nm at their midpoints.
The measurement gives 0.06 mag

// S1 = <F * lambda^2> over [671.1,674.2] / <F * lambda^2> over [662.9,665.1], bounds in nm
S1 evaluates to 1.05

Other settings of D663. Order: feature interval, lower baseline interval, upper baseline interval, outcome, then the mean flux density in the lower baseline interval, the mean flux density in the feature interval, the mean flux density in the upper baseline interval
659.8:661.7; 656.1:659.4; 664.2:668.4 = 0.04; 6.88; 6.58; 6.45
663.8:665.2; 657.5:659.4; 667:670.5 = 0.08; 7.05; 6.42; 6.66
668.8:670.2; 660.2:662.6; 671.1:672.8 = -0.02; 6.61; 6.68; 6.58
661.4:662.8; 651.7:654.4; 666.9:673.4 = 0.03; 6.88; 6.63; 6.65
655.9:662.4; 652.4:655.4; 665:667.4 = -0.08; 6.85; 6.74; 6.41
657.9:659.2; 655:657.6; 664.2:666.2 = -0.13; 6.59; 7.17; 6.35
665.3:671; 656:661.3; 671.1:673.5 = 0.07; 6.76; 6.58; 6.61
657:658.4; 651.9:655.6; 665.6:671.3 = -0.03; 6.83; 6.91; 6.6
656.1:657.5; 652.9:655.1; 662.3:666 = 0.02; 6.87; 6.65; 6.43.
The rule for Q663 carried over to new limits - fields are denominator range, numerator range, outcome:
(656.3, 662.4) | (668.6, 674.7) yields 1.01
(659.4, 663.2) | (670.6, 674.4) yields 1.04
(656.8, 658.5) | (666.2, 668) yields 0.97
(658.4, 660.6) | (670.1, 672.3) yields 1.01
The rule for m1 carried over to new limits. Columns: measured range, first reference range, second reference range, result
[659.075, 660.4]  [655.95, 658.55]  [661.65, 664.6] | 0.01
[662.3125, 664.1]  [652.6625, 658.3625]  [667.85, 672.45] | 0.06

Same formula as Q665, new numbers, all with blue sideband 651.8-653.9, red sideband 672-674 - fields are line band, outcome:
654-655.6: 0.014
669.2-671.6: 0.002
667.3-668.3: 0.019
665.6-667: 0.054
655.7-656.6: 0.056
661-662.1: 0.014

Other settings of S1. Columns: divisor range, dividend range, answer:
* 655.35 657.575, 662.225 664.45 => 1.01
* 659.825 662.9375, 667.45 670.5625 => 1.04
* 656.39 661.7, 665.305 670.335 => 0.99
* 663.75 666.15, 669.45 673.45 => 1.06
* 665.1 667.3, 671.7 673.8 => 1.05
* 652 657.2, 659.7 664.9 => 0.99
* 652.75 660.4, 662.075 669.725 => 0.99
